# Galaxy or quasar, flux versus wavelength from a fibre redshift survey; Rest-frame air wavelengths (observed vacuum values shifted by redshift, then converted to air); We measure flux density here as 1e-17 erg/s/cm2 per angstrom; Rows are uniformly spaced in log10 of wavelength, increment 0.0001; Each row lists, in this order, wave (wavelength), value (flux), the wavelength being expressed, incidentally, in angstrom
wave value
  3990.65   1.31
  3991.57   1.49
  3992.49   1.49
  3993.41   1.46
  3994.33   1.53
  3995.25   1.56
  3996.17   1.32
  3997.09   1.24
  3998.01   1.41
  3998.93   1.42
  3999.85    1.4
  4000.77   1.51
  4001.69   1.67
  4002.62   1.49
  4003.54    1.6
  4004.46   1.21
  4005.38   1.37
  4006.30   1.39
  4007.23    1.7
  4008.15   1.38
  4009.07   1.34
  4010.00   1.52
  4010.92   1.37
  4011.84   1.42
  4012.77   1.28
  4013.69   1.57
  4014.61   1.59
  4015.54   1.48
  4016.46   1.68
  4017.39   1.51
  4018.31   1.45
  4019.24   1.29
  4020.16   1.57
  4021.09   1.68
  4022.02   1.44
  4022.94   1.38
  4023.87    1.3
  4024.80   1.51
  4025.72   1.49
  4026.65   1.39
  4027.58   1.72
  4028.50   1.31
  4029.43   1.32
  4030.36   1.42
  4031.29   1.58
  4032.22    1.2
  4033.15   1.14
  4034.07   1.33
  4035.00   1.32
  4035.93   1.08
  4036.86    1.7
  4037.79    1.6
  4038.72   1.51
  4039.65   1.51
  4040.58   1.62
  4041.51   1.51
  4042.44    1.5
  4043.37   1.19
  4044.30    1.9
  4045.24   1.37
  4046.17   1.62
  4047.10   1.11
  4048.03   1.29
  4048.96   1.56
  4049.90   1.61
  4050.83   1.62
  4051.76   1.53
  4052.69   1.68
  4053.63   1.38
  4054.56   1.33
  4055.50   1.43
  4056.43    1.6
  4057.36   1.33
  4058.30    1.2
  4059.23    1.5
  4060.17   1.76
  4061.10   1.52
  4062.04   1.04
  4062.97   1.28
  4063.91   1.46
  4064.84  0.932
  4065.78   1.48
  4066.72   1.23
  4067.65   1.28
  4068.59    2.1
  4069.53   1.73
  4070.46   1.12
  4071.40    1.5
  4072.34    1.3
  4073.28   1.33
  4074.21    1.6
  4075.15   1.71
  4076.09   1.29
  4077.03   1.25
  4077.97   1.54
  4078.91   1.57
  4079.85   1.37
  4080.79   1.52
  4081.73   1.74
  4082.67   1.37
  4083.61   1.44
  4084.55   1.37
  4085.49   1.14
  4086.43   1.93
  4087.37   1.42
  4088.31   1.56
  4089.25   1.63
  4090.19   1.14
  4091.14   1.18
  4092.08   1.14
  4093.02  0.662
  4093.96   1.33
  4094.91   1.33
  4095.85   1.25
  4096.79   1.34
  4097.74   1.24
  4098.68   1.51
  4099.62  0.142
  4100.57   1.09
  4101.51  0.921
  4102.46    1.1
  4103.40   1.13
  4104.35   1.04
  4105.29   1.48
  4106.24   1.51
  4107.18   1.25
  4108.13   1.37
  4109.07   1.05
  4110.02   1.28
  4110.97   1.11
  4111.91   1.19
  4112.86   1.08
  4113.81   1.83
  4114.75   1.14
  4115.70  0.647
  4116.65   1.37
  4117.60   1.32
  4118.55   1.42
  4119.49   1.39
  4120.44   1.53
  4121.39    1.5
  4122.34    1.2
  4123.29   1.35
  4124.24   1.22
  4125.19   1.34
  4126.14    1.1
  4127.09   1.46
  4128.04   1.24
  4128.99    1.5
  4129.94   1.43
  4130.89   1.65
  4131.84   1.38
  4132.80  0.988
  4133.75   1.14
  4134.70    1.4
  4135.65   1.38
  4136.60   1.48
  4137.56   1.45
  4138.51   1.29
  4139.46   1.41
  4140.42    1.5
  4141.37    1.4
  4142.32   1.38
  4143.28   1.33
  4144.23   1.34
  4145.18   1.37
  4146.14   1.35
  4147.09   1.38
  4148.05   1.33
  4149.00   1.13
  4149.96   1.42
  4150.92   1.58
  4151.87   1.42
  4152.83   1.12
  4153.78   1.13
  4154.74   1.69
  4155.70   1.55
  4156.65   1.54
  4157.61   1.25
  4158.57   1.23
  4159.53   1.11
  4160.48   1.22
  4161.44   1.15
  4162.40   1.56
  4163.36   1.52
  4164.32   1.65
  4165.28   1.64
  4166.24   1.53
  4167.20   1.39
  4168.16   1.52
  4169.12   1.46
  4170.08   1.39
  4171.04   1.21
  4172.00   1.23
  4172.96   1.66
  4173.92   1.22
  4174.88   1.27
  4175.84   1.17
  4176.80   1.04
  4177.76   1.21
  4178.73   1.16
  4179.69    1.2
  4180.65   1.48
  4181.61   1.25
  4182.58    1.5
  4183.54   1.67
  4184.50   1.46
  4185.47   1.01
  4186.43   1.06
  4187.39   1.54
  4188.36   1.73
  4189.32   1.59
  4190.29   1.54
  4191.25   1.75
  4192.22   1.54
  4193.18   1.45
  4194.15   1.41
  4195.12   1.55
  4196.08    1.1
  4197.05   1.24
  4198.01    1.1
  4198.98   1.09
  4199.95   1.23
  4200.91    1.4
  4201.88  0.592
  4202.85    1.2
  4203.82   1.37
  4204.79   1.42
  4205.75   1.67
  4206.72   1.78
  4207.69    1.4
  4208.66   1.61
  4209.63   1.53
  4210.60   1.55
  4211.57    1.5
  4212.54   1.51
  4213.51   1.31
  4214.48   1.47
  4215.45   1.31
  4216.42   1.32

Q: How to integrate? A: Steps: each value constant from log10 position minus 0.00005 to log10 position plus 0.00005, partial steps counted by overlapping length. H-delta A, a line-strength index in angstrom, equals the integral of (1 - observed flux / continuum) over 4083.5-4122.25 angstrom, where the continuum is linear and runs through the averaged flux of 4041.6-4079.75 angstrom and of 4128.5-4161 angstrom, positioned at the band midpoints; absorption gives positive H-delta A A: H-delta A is 4.1 angstrom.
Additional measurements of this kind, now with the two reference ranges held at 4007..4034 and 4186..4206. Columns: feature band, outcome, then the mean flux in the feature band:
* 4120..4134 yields 0.5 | 1.34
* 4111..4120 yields 0.9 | 1.26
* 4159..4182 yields 0.5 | 1.34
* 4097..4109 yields 2.2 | 1.15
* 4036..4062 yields -1.0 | 1.48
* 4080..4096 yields 0.5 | 1.36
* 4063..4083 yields -0.4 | 1.45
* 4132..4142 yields 0.3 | 1.35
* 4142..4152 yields 0.1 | 1.36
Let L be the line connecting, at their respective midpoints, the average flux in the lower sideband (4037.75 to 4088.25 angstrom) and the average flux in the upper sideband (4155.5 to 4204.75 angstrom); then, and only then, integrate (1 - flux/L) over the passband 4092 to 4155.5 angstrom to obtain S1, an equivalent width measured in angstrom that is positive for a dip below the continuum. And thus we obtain 5.3 angstrom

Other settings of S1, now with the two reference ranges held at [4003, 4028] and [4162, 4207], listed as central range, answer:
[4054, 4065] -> 0.5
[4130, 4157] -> 0.4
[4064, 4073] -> 0.2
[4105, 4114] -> 0.8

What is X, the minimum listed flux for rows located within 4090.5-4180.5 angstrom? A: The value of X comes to 0.142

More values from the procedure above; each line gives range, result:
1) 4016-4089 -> 0.932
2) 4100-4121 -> 0.647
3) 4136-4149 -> 1.13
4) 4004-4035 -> 1.14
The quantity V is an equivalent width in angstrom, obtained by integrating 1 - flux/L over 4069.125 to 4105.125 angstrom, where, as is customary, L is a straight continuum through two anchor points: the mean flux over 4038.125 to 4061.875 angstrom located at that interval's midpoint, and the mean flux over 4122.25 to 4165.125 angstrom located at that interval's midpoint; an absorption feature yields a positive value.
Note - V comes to 3.00 angstrom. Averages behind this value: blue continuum 1.48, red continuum 1.36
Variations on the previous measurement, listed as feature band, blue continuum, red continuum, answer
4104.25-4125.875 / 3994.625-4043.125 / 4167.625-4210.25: 1.70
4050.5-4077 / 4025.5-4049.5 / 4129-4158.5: -0.28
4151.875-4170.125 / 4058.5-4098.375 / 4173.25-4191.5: -0.49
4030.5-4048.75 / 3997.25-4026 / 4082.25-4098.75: -0.16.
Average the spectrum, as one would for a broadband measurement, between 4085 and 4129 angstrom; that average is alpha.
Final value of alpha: 1.26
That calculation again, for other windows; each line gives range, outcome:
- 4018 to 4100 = 1.41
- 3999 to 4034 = 1.45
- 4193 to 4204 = 1.22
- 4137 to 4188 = 1.36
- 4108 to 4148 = 1.33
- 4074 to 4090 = 1.49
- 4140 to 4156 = 1.38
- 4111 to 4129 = 1.3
